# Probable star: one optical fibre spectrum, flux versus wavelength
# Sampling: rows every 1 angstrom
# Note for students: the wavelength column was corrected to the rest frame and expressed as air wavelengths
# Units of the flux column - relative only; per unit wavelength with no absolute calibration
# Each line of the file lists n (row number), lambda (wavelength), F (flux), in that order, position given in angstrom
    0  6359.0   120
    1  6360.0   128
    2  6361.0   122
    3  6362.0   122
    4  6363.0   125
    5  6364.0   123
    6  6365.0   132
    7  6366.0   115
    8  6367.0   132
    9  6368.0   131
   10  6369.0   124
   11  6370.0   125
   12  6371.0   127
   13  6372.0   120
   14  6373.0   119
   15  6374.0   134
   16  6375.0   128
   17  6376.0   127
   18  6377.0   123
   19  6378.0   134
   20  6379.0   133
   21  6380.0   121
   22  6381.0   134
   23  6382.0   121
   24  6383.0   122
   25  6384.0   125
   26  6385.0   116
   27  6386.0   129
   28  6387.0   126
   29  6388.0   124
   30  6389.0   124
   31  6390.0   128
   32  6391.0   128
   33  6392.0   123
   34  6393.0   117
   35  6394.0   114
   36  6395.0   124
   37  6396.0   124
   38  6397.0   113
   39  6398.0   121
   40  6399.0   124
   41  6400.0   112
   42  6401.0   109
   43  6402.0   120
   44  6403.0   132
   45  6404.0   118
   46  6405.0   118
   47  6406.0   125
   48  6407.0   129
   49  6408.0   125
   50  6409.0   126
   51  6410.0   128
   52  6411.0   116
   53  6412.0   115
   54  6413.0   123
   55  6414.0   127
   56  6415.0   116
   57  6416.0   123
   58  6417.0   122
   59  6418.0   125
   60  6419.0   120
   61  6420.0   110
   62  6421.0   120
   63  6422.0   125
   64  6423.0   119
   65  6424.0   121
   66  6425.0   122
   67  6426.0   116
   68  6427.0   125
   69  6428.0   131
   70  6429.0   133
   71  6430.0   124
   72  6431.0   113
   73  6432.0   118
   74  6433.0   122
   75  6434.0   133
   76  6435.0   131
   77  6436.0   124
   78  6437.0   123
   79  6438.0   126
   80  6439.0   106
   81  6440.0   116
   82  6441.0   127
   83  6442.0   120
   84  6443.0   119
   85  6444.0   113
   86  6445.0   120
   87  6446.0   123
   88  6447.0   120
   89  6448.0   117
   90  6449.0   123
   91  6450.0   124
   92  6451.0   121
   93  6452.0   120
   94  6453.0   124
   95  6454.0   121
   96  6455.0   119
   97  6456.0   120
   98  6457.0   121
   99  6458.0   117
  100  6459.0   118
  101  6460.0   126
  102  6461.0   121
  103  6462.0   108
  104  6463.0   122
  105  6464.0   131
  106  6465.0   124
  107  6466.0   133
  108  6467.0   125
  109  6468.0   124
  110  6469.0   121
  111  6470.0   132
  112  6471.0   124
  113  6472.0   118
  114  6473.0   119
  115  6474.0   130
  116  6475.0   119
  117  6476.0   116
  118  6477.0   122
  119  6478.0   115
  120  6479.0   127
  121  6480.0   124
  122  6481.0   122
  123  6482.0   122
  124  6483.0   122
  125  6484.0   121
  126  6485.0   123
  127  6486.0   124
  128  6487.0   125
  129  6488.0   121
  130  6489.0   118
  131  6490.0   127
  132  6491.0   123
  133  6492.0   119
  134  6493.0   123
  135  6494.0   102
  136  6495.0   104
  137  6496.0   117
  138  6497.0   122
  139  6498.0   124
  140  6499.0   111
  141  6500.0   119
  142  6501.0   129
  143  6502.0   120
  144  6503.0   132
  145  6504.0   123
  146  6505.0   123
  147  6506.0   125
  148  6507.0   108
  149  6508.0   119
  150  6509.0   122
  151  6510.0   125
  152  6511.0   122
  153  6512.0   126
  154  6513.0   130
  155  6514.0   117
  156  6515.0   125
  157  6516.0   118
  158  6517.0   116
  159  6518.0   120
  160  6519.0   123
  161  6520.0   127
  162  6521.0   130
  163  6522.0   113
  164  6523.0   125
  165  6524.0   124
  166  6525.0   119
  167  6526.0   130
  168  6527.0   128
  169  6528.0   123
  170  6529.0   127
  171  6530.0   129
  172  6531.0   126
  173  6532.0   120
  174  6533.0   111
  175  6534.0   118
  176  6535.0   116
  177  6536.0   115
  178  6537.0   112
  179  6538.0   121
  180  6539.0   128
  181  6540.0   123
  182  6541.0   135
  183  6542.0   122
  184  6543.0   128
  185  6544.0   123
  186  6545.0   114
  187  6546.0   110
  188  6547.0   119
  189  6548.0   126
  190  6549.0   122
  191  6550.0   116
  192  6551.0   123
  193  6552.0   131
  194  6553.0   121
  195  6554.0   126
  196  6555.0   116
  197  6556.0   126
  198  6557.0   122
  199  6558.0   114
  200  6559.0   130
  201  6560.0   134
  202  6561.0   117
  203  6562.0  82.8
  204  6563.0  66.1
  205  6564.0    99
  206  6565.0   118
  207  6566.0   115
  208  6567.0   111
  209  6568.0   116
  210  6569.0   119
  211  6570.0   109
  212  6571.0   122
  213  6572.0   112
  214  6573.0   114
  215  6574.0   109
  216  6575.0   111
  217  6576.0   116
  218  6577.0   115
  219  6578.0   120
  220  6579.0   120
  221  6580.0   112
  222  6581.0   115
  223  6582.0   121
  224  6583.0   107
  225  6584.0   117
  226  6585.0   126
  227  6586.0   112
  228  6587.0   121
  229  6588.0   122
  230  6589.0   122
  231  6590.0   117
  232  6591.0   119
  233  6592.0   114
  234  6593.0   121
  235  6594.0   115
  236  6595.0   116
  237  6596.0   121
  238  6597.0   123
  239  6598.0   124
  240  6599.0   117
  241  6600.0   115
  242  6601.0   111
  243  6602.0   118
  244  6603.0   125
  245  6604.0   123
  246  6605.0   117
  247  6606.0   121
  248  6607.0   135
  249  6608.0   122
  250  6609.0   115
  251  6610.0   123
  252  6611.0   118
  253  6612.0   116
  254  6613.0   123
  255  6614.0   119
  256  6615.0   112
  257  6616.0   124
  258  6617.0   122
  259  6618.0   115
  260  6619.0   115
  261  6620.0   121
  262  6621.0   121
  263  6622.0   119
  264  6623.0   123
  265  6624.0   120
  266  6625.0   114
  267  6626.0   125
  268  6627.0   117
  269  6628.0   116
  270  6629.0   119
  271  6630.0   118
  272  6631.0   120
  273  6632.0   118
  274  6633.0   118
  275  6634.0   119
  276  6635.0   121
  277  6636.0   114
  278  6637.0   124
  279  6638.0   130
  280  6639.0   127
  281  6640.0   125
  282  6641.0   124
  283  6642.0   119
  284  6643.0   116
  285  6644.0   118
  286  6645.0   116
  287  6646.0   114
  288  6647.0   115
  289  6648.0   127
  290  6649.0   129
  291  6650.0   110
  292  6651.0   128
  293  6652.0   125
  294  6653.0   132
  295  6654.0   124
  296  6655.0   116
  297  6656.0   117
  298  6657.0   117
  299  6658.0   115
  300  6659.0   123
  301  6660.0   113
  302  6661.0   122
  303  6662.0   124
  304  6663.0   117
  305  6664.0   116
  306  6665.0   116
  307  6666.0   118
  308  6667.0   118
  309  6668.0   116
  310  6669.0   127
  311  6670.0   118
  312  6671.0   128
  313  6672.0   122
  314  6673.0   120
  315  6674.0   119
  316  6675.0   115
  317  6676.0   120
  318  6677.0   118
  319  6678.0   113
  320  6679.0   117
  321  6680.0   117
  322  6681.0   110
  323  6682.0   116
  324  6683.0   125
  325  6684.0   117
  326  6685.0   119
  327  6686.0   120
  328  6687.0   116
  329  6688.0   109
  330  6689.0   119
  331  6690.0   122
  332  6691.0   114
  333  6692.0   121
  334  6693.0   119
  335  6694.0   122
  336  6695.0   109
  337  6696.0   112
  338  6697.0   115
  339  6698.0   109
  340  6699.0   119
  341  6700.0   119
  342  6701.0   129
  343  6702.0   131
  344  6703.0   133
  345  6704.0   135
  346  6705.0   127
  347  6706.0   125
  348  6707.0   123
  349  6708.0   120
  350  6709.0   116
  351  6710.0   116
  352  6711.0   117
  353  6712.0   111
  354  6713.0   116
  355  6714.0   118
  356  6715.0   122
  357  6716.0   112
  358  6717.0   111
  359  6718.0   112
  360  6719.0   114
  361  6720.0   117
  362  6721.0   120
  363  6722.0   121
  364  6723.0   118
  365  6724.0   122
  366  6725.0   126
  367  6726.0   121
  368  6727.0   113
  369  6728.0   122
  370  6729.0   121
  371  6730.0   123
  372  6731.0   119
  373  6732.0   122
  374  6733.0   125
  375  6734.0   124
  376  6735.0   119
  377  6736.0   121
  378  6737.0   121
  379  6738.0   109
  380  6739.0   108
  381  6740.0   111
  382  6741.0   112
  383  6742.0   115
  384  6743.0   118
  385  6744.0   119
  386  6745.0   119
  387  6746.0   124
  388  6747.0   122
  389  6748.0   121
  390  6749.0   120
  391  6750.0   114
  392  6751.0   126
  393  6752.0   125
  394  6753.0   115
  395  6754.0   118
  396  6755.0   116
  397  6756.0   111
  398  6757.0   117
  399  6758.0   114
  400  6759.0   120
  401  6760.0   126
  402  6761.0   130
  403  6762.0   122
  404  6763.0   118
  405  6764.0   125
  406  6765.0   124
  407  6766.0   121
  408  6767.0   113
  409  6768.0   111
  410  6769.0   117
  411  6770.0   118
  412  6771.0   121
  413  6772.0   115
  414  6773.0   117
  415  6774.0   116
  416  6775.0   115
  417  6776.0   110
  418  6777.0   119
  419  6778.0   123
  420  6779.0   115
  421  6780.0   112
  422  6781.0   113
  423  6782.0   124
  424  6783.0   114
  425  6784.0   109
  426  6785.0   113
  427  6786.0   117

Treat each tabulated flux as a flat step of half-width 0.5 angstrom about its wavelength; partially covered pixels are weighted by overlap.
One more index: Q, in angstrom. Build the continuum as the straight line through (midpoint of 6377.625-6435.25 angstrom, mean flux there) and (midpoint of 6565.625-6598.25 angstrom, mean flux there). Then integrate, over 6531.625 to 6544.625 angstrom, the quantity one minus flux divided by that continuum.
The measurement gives -0.3 angstrom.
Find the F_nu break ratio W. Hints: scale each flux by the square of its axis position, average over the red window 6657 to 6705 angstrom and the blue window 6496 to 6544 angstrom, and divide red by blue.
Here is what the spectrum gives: 1.0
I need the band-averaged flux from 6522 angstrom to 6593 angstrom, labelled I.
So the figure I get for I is 118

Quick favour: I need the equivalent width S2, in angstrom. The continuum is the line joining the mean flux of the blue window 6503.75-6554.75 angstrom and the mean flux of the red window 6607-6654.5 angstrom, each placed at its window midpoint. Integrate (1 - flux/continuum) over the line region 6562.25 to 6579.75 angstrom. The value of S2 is 1.5 angstrom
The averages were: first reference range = 122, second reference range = 120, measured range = 111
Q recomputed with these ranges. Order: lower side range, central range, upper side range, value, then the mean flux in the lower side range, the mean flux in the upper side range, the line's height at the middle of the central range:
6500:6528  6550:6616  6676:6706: 2.33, 123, 119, 121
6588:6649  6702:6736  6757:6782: -0.43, 120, 118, 119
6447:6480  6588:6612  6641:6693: 0.06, 122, 119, 120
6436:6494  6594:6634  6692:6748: 0.20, 121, 119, 120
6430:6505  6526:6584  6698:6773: 1.43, 121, 119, 121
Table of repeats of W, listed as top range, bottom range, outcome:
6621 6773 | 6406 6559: 1.05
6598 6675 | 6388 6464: 1.05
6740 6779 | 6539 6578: 1.08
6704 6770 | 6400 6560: 1.06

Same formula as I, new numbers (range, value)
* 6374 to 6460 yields 122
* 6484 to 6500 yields 119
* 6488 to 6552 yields 121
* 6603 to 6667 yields 120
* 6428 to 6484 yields 122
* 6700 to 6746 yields 119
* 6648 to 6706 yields 120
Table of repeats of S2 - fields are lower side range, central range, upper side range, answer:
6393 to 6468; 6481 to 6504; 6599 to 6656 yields 0.1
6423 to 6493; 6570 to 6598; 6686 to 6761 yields 0.8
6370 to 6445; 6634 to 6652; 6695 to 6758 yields -0.2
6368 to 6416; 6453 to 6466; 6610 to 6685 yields 0.1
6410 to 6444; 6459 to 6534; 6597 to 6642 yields -0.6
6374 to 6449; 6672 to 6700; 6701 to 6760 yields 0.7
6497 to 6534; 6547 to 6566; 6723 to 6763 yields 0.9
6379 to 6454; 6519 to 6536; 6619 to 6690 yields -0.3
